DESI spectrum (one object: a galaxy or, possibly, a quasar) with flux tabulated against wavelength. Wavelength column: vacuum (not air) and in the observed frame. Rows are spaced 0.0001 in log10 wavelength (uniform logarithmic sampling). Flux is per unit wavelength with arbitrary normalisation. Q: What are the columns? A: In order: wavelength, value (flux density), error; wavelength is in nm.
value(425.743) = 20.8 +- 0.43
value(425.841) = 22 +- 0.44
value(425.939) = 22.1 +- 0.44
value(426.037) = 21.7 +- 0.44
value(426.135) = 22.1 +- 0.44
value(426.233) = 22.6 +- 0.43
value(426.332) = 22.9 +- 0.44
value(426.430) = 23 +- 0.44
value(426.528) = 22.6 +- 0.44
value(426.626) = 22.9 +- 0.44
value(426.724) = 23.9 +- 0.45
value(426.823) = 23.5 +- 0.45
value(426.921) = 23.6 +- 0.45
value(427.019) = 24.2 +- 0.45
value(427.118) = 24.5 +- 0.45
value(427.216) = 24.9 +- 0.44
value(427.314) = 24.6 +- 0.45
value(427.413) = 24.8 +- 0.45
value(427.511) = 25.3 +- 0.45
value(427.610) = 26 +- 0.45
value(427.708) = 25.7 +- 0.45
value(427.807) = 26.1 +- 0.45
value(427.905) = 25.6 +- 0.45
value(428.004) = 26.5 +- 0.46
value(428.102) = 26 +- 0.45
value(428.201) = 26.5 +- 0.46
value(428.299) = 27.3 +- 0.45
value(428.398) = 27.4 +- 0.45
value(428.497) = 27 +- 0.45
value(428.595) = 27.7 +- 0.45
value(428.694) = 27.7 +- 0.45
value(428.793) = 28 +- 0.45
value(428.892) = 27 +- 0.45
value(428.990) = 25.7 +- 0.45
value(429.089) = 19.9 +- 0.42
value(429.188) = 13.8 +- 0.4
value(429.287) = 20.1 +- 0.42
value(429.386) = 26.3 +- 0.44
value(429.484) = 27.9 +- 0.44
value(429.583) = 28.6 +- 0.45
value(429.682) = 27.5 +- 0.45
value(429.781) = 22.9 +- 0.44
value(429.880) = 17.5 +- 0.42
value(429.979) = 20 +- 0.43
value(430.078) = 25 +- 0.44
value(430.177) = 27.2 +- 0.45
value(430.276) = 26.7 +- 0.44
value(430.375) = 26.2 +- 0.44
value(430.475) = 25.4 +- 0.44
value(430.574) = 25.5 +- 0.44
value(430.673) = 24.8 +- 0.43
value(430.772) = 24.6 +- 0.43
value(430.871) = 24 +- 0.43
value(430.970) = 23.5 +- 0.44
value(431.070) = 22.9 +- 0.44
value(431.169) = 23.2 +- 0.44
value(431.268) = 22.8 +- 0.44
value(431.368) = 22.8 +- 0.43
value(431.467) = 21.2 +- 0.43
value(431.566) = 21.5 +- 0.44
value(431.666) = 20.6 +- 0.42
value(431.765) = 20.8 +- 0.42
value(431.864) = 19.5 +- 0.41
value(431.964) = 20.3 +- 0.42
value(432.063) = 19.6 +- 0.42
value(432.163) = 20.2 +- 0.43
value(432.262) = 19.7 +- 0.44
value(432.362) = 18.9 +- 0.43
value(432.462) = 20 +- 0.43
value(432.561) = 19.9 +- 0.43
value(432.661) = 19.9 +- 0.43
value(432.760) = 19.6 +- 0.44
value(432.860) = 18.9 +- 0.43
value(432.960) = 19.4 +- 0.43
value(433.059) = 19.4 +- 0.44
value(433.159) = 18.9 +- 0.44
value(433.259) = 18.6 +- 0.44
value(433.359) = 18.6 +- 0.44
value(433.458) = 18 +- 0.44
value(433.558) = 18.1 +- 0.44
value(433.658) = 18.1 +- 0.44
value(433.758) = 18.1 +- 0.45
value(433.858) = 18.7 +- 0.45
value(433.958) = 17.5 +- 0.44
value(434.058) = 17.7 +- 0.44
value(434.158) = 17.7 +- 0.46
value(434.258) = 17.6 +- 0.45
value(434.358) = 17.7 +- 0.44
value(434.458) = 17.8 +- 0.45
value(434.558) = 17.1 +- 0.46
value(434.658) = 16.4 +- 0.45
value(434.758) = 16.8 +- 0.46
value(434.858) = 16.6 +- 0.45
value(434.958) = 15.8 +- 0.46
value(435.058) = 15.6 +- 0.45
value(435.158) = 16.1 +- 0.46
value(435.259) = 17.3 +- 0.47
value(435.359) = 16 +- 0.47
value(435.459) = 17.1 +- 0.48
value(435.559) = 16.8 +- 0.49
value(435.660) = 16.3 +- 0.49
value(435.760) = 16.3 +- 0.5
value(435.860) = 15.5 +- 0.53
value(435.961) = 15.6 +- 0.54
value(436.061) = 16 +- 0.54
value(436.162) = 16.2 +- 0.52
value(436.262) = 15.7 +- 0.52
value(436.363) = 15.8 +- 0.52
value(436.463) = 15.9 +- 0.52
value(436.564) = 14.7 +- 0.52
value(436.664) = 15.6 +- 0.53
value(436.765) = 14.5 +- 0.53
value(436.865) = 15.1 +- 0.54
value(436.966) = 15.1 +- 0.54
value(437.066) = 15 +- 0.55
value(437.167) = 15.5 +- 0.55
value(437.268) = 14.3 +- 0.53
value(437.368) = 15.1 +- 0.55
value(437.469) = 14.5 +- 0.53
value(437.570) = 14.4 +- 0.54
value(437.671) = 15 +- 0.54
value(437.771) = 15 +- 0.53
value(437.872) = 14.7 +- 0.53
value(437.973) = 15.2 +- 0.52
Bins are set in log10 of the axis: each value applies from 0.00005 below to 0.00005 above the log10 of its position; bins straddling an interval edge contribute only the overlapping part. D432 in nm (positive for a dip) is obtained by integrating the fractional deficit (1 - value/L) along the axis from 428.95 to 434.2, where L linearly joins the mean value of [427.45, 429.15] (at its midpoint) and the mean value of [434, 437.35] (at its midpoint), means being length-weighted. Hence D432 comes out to 0.076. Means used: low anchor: 26.1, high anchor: 16.2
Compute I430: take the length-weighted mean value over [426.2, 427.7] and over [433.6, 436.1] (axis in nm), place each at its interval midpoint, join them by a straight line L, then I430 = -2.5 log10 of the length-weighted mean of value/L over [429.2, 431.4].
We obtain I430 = -0.15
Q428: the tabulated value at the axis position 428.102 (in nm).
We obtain 26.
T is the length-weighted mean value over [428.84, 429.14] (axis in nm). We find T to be 24.2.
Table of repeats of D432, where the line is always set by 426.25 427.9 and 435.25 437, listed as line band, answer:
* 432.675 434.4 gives -0.02 nm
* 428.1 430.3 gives -0.26 nm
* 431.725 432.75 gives -0.02 nm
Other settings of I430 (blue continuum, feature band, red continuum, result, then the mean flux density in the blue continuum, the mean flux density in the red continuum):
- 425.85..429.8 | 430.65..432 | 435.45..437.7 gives -0.07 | 24.7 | 15.4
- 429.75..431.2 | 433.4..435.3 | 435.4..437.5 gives 0.07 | 24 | 15.6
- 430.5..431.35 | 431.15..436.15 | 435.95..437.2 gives 0.08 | 23.9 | 15.4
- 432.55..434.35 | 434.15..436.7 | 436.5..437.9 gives 0.02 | 18.5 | 14.9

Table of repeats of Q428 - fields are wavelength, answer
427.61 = 26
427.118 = 24.5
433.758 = 18.1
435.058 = 15.6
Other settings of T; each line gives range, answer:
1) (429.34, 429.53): 27.2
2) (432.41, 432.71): 19.9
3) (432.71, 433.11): 19.3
